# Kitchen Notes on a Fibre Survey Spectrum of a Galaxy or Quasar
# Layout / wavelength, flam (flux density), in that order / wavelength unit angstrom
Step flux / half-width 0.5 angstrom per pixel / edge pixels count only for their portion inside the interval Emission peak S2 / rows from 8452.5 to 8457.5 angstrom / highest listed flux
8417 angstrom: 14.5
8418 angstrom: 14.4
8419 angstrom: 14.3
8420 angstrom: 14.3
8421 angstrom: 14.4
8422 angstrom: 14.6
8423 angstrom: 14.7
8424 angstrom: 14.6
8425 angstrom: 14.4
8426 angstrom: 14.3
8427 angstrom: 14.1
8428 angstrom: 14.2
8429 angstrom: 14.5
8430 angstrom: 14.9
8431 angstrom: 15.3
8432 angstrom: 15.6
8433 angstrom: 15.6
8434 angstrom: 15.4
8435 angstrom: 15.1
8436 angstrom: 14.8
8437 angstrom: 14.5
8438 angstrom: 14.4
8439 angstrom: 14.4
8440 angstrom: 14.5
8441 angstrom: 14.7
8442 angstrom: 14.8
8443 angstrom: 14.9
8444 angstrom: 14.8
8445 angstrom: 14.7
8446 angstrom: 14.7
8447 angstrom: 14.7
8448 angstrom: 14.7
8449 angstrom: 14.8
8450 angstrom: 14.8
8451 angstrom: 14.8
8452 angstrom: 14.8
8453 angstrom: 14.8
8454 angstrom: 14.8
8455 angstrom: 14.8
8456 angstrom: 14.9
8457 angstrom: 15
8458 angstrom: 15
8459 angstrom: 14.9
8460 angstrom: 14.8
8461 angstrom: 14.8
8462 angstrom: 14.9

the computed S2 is 15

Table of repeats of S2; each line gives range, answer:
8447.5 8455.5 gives 14.8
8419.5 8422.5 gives 14.6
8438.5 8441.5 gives 14.7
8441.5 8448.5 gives 14.9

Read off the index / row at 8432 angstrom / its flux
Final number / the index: 15.6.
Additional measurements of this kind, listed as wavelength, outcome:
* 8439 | 14.4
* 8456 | 14.9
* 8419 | 14.3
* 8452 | 14.8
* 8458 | 15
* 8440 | 14.5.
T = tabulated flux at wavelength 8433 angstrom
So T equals 15.6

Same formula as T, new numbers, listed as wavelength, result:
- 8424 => 14.6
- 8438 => 14.4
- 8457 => 15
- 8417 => 14.5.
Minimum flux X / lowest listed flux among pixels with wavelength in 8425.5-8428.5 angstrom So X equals 14.1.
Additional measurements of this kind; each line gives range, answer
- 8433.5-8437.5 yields 14.5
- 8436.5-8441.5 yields 14.4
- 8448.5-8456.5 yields 14.8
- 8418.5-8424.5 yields 14.3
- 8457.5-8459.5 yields 14.9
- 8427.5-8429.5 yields 14.2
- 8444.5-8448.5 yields 14.7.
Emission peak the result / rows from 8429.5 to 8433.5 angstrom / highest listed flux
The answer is 15.6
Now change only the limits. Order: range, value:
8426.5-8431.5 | 15.3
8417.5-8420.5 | 14.4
